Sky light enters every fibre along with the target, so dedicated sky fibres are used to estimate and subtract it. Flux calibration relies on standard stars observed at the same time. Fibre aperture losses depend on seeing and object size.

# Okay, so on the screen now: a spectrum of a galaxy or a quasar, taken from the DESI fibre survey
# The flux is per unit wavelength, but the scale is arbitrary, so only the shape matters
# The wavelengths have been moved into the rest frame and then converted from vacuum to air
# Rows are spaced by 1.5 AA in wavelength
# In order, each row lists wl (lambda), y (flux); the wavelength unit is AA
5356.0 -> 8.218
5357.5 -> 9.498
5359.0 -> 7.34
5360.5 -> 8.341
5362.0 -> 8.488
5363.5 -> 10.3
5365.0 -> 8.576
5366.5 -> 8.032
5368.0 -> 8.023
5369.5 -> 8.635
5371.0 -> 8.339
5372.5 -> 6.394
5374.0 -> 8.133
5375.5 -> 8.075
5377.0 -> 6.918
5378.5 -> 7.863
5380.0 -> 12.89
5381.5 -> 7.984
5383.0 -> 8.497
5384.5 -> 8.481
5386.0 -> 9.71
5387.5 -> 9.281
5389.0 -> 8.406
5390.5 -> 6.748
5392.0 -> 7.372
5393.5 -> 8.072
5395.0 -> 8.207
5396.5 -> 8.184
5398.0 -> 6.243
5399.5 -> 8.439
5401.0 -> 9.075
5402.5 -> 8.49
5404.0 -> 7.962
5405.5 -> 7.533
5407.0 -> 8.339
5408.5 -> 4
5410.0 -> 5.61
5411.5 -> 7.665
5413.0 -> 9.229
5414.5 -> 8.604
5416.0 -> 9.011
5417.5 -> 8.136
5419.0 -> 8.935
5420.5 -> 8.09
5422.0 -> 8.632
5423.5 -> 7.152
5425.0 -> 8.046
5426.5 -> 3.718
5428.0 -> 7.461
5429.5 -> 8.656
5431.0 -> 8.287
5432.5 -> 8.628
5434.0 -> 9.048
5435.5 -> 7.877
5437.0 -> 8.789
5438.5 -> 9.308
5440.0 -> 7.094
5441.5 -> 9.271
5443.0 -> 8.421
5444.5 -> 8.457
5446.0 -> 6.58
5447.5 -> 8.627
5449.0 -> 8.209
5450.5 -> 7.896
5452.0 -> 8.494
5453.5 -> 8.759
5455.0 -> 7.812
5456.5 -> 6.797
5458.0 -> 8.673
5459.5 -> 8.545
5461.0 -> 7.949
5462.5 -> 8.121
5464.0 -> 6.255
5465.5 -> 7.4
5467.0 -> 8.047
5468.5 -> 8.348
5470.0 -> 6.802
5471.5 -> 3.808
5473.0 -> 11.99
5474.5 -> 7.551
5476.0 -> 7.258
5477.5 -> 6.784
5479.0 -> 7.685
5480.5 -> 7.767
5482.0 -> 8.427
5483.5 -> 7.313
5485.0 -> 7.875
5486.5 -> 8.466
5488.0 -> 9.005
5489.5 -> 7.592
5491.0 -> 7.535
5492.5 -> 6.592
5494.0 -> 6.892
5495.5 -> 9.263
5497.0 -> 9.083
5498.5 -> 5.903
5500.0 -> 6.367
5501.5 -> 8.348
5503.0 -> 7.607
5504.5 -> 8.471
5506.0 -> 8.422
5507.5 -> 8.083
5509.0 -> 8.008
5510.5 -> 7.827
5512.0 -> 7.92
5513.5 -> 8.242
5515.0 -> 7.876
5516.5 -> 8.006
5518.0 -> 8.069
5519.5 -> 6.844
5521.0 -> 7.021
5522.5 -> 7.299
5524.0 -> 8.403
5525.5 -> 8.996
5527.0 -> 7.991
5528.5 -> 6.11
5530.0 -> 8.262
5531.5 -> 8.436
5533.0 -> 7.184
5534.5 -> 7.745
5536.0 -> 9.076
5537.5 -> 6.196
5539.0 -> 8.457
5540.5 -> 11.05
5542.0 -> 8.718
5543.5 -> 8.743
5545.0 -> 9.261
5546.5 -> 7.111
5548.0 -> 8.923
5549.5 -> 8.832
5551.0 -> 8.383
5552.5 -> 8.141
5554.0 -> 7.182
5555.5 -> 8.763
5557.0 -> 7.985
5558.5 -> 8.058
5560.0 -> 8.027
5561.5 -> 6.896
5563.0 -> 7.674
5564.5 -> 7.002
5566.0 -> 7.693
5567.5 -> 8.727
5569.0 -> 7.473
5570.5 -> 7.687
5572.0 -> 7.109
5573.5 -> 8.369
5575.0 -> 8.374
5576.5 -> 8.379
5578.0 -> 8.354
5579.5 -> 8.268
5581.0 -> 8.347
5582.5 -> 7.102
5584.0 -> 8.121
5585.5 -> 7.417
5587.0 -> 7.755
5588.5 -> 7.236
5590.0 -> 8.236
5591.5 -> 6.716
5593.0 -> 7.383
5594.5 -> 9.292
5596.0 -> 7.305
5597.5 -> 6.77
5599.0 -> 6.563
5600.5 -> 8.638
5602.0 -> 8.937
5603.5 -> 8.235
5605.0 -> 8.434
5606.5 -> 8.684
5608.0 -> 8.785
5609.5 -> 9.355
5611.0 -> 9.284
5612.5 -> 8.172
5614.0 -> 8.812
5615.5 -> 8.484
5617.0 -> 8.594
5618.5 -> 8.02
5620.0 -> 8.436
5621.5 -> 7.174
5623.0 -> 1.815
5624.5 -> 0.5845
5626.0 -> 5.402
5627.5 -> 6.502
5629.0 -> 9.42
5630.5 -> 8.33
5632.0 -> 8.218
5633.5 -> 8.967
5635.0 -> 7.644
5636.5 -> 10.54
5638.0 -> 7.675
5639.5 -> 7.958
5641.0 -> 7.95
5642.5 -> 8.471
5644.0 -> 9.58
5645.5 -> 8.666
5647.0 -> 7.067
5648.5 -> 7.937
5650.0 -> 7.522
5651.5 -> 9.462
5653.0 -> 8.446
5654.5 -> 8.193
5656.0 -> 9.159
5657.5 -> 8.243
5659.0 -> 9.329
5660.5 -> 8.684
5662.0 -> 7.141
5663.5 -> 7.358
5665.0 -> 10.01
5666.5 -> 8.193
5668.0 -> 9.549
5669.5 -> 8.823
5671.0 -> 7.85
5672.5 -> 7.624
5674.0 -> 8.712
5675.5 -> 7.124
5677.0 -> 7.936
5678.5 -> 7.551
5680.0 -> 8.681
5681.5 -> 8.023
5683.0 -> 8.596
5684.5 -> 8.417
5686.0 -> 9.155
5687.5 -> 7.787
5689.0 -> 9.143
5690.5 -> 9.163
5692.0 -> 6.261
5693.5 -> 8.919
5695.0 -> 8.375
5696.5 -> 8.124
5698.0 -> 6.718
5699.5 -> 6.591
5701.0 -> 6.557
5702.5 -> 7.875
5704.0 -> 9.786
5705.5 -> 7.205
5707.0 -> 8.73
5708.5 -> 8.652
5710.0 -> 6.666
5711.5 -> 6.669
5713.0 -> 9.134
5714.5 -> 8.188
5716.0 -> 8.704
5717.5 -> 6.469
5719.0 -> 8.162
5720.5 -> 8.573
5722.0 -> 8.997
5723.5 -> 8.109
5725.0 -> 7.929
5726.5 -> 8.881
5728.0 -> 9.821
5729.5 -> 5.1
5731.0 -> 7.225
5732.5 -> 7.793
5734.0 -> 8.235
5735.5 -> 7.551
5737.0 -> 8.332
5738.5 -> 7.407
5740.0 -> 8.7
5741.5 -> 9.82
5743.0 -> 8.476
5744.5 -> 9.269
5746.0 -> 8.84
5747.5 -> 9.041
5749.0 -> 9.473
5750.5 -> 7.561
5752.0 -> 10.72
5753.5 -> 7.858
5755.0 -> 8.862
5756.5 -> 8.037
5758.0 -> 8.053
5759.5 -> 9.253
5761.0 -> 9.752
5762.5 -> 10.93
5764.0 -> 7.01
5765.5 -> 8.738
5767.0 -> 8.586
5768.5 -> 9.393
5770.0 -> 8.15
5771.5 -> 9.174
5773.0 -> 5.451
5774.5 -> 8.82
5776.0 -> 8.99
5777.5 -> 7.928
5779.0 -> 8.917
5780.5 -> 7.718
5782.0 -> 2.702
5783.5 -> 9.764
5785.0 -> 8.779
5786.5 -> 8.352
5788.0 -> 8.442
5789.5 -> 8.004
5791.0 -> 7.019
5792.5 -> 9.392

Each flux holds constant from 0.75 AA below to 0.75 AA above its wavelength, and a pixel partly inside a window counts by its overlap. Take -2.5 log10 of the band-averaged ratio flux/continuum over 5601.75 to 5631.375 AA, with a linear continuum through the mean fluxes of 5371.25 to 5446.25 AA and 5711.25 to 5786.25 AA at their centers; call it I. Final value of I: 0.092 mag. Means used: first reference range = 8.05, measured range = 7.55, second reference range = 8.33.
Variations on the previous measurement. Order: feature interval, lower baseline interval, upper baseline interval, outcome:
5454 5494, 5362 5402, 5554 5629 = 0.05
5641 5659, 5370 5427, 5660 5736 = -0.05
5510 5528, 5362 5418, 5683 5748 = 0.04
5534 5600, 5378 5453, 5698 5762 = 0.03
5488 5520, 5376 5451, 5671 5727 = 0.04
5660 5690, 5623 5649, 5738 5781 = -0.06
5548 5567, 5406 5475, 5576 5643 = -0.02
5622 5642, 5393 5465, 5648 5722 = 0.16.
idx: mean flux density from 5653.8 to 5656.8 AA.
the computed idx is 8.68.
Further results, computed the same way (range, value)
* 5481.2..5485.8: 7.88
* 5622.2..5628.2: 3.58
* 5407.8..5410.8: 4.87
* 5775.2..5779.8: 8.6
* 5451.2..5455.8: 8.33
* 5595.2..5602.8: 7.66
